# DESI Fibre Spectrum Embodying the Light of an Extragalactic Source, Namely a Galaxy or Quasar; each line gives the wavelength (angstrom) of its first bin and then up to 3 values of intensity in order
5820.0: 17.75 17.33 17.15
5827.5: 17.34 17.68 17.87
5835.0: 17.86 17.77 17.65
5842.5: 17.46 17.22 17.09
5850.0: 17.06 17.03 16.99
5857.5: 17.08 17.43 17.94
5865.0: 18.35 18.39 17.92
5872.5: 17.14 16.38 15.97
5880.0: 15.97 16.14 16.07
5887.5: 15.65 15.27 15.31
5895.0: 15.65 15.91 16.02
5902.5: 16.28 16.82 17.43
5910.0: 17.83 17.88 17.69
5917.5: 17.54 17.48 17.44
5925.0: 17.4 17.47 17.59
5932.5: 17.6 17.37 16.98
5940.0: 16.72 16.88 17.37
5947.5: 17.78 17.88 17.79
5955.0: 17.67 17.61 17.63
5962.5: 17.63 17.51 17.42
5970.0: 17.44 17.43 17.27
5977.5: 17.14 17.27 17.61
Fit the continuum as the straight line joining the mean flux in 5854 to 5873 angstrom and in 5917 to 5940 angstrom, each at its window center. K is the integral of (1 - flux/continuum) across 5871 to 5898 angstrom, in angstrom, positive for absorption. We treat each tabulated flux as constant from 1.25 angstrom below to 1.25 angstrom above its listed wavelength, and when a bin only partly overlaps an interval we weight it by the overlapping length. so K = 2.5 angstrom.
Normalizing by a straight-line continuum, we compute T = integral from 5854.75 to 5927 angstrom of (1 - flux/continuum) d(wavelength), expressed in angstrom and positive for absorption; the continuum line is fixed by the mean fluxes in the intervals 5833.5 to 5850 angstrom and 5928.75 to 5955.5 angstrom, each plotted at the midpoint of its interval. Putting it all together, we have 2.4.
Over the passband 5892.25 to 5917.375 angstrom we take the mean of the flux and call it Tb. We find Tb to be 16.8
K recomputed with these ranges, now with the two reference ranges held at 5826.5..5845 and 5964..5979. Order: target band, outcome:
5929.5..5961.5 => -0.1 angstrom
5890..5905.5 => 1.4 angstrom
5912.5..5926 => -0.1 angstrom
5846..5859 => 0.4 angstrom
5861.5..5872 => -0.3 angstrom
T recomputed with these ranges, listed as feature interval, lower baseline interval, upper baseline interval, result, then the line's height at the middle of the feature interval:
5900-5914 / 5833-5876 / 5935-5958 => 0.2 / 17.4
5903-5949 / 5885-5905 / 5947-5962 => -1.6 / 16.8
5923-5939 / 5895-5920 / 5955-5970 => -0.1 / 17.2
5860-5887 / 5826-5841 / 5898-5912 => 0.4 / 17.2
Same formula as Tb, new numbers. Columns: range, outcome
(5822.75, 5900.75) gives 16.9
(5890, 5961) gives 17.1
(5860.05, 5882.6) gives 17.2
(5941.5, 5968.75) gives 17.6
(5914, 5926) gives 17.5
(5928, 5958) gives 17.4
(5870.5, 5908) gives 16.1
